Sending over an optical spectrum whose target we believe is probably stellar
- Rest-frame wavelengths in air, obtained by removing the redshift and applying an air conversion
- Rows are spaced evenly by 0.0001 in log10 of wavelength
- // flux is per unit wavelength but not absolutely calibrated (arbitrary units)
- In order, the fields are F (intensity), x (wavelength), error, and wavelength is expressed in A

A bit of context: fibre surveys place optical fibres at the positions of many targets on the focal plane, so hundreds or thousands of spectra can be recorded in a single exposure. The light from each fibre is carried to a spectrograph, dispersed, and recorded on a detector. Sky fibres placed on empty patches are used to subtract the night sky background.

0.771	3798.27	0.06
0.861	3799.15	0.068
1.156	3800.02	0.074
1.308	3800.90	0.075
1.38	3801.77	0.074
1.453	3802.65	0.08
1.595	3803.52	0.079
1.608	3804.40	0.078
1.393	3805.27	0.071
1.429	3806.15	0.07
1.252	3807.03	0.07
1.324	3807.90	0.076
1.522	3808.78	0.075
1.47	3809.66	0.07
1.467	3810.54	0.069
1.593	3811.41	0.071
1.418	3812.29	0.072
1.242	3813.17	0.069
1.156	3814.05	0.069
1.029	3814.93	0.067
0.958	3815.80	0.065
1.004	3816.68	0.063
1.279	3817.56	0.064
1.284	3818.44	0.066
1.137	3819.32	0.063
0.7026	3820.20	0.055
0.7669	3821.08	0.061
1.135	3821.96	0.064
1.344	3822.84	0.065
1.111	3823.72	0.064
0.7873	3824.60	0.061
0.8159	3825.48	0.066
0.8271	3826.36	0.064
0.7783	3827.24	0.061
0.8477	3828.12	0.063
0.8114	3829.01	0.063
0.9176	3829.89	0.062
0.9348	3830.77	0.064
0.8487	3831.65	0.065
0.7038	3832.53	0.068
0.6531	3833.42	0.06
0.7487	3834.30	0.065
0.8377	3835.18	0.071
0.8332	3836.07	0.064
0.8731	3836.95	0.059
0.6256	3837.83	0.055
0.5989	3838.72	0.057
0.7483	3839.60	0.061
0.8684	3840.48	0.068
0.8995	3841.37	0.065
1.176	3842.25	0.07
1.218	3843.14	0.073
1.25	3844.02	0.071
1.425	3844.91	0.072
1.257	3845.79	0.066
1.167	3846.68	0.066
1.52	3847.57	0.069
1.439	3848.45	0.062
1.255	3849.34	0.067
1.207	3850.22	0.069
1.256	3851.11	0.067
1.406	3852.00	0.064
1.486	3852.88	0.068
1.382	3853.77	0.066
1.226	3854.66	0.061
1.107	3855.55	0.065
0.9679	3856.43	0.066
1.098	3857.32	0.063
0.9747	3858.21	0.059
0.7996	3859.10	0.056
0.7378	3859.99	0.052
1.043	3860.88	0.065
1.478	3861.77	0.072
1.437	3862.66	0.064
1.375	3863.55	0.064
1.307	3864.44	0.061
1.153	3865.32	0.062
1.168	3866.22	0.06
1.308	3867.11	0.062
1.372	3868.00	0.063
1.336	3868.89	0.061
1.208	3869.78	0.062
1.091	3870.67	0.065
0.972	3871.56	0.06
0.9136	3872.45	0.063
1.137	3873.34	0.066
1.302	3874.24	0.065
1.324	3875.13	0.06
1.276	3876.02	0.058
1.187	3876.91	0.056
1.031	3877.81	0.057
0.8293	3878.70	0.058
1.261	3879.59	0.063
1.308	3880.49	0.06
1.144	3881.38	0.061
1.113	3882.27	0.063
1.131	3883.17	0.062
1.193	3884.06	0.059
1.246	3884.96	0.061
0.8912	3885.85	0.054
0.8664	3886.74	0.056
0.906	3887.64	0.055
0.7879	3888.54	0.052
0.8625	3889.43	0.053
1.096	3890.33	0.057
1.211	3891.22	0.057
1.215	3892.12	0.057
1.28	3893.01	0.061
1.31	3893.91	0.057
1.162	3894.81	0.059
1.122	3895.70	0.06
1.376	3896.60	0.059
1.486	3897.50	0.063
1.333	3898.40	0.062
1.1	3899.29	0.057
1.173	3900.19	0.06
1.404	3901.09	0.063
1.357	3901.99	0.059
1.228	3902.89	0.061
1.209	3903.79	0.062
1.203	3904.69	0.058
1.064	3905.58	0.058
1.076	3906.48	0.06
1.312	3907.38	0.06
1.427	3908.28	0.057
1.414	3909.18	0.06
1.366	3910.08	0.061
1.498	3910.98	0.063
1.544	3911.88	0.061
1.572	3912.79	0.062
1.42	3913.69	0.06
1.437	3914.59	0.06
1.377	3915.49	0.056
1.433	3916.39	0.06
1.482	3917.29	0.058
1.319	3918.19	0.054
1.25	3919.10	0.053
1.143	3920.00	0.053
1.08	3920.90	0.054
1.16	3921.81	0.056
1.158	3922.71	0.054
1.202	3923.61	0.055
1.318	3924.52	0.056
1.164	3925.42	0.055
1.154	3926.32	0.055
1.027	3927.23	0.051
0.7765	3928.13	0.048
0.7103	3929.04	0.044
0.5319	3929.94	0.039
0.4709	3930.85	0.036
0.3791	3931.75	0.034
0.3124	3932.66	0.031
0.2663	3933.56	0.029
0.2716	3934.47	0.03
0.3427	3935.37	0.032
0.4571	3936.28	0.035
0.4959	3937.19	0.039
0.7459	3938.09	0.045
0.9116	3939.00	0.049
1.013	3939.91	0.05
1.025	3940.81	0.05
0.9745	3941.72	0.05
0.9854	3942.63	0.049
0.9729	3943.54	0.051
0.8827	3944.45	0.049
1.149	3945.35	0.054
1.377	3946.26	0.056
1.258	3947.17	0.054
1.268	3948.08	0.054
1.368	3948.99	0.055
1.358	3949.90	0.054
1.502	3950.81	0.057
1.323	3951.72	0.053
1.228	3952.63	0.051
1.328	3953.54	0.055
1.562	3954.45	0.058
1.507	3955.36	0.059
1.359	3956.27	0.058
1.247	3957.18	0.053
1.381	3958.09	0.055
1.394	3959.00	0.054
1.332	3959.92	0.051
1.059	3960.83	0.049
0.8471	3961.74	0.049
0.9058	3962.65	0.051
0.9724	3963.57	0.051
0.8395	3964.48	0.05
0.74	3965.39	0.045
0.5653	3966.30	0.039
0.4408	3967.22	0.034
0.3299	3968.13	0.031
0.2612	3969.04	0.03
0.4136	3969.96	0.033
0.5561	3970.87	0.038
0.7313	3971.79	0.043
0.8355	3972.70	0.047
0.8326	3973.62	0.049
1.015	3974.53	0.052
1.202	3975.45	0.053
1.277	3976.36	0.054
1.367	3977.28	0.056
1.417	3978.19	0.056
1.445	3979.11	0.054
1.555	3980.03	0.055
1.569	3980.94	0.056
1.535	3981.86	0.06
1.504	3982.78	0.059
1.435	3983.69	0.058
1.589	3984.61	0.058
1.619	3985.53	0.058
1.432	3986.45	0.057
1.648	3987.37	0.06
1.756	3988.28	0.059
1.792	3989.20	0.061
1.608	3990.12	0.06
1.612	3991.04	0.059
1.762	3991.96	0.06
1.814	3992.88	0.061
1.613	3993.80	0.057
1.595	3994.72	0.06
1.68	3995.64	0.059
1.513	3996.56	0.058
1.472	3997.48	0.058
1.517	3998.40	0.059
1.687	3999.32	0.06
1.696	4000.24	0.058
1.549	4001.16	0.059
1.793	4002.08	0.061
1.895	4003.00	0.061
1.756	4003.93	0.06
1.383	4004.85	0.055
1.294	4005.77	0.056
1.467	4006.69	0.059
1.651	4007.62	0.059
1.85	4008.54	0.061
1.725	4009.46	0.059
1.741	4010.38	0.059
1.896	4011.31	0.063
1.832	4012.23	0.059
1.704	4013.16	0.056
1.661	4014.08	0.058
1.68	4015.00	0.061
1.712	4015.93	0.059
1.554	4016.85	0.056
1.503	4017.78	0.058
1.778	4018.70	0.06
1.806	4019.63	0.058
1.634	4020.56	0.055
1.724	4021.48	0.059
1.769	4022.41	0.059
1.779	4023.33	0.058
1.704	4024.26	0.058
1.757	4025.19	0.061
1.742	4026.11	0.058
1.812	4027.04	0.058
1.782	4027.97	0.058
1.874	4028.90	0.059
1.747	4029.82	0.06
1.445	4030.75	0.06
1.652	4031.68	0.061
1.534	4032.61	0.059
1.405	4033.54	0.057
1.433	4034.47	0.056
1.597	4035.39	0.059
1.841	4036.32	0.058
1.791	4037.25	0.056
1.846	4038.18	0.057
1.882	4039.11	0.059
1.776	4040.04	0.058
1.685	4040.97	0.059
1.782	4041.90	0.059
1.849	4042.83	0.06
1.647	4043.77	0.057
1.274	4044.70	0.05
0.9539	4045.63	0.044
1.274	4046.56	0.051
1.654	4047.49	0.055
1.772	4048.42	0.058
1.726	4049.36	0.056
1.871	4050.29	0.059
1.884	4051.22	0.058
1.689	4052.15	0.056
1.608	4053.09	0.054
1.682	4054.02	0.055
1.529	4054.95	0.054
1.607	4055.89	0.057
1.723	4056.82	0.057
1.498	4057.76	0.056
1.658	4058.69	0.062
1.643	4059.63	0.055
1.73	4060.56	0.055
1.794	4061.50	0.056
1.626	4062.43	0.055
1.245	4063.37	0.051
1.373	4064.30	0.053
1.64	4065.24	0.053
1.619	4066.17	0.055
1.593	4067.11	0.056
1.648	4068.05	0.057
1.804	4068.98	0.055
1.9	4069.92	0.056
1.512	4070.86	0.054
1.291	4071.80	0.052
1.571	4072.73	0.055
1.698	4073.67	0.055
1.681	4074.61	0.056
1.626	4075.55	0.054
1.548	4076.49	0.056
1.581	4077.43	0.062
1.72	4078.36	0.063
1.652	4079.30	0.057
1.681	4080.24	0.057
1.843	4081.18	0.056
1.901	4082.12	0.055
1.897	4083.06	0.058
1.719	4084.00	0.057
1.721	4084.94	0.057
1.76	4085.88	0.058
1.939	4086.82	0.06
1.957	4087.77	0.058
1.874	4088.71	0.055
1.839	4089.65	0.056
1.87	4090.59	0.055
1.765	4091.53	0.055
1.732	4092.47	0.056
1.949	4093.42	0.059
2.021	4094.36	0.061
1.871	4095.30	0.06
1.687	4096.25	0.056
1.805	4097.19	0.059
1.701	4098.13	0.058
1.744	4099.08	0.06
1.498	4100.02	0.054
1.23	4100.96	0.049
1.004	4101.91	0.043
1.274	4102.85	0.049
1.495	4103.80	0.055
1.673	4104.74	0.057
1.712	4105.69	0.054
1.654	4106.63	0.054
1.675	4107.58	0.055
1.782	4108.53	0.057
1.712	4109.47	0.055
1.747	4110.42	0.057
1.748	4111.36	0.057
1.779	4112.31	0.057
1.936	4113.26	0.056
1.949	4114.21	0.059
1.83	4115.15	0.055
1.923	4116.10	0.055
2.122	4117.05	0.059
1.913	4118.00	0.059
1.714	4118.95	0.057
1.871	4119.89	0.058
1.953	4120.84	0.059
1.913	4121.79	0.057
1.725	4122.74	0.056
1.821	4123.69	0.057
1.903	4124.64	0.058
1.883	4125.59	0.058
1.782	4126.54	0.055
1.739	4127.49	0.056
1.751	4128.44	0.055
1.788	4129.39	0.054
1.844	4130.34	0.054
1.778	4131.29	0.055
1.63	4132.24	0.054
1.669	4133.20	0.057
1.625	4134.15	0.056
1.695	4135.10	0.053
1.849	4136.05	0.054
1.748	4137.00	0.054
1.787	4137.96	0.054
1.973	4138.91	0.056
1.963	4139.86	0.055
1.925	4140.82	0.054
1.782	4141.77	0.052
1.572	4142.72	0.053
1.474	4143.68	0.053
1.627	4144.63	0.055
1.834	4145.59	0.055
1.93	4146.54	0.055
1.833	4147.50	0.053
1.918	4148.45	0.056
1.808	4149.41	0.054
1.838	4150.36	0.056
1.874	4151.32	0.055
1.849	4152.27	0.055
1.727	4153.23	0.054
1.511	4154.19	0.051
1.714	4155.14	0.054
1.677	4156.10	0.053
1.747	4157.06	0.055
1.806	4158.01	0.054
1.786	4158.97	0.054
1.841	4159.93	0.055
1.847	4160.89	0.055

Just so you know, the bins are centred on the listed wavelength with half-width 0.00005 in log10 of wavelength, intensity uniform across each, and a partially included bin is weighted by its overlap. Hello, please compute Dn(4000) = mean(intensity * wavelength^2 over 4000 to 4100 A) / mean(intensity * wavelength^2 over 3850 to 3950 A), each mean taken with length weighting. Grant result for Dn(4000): 1.63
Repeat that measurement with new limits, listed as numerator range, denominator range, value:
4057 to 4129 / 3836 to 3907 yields 1.67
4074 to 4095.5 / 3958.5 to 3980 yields 2.06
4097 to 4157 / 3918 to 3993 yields 1.74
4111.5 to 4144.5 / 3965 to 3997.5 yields 1.54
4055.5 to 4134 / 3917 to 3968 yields 1.86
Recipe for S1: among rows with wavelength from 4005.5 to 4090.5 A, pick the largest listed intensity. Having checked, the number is 1.957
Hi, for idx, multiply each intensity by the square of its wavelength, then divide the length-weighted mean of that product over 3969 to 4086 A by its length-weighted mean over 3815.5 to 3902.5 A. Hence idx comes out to 1.6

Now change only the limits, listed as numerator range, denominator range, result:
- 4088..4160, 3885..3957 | 1.75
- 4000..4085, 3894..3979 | 1.64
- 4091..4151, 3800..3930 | 1.72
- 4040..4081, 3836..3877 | 1.55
